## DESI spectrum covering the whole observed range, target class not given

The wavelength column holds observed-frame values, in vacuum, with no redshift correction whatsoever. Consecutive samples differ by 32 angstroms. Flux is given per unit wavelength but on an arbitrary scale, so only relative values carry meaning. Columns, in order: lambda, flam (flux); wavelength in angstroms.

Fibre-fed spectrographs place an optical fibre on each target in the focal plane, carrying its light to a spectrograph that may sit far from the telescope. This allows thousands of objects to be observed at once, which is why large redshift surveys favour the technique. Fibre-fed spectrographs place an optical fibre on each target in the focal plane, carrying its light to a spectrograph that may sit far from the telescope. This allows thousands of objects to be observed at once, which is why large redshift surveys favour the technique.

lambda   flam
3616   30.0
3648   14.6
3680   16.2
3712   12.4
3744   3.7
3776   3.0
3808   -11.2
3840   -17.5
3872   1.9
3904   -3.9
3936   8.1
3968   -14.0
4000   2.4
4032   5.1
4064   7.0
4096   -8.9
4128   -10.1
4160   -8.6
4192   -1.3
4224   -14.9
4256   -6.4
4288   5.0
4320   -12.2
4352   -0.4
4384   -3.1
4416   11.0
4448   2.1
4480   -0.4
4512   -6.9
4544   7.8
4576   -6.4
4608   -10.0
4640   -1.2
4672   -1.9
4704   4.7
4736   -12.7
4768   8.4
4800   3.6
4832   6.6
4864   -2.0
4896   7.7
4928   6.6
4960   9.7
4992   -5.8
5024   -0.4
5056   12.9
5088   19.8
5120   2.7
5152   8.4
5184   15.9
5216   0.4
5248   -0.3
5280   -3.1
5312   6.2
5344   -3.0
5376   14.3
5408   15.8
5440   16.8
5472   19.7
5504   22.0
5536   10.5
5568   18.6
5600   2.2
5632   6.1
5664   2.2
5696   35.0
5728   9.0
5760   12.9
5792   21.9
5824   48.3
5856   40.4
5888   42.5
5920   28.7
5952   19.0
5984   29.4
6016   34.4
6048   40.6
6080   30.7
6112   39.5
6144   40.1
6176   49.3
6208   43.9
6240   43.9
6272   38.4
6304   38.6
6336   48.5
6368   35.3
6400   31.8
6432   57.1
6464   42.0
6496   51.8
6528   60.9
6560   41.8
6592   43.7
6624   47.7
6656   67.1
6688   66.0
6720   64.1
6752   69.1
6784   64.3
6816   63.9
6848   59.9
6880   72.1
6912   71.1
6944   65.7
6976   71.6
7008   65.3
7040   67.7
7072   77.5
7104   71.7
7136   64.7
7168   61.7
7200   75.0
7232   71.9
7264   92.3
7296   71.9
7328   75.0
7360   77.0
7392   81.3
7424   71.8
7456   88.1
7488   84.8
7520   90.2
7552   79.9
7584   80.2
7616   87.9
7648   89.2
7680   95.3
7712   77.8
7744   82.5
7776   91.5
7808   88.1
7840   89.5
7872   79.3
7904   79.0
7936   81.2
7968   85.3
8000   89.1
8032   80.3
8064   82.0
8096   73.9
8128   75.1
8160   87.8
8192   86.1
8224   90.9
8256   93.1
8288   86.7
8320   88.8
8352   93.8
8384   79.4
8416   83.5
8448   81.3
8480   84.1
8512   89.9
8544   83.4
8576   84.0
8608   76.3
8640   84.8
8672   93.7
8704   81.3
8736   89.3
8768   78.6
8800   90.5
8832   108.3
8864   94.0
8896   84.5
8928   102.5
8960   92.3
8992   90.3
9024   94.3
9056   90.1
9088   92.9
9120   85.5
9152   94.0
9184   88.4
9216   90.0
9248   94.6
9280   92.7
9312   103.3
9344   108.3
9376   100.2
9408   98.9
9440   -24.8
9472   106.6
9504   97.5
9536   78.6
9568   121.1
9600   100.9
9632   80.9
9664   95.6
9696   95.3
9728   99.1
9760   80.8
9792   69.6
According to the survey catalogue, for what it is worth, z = 0.665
